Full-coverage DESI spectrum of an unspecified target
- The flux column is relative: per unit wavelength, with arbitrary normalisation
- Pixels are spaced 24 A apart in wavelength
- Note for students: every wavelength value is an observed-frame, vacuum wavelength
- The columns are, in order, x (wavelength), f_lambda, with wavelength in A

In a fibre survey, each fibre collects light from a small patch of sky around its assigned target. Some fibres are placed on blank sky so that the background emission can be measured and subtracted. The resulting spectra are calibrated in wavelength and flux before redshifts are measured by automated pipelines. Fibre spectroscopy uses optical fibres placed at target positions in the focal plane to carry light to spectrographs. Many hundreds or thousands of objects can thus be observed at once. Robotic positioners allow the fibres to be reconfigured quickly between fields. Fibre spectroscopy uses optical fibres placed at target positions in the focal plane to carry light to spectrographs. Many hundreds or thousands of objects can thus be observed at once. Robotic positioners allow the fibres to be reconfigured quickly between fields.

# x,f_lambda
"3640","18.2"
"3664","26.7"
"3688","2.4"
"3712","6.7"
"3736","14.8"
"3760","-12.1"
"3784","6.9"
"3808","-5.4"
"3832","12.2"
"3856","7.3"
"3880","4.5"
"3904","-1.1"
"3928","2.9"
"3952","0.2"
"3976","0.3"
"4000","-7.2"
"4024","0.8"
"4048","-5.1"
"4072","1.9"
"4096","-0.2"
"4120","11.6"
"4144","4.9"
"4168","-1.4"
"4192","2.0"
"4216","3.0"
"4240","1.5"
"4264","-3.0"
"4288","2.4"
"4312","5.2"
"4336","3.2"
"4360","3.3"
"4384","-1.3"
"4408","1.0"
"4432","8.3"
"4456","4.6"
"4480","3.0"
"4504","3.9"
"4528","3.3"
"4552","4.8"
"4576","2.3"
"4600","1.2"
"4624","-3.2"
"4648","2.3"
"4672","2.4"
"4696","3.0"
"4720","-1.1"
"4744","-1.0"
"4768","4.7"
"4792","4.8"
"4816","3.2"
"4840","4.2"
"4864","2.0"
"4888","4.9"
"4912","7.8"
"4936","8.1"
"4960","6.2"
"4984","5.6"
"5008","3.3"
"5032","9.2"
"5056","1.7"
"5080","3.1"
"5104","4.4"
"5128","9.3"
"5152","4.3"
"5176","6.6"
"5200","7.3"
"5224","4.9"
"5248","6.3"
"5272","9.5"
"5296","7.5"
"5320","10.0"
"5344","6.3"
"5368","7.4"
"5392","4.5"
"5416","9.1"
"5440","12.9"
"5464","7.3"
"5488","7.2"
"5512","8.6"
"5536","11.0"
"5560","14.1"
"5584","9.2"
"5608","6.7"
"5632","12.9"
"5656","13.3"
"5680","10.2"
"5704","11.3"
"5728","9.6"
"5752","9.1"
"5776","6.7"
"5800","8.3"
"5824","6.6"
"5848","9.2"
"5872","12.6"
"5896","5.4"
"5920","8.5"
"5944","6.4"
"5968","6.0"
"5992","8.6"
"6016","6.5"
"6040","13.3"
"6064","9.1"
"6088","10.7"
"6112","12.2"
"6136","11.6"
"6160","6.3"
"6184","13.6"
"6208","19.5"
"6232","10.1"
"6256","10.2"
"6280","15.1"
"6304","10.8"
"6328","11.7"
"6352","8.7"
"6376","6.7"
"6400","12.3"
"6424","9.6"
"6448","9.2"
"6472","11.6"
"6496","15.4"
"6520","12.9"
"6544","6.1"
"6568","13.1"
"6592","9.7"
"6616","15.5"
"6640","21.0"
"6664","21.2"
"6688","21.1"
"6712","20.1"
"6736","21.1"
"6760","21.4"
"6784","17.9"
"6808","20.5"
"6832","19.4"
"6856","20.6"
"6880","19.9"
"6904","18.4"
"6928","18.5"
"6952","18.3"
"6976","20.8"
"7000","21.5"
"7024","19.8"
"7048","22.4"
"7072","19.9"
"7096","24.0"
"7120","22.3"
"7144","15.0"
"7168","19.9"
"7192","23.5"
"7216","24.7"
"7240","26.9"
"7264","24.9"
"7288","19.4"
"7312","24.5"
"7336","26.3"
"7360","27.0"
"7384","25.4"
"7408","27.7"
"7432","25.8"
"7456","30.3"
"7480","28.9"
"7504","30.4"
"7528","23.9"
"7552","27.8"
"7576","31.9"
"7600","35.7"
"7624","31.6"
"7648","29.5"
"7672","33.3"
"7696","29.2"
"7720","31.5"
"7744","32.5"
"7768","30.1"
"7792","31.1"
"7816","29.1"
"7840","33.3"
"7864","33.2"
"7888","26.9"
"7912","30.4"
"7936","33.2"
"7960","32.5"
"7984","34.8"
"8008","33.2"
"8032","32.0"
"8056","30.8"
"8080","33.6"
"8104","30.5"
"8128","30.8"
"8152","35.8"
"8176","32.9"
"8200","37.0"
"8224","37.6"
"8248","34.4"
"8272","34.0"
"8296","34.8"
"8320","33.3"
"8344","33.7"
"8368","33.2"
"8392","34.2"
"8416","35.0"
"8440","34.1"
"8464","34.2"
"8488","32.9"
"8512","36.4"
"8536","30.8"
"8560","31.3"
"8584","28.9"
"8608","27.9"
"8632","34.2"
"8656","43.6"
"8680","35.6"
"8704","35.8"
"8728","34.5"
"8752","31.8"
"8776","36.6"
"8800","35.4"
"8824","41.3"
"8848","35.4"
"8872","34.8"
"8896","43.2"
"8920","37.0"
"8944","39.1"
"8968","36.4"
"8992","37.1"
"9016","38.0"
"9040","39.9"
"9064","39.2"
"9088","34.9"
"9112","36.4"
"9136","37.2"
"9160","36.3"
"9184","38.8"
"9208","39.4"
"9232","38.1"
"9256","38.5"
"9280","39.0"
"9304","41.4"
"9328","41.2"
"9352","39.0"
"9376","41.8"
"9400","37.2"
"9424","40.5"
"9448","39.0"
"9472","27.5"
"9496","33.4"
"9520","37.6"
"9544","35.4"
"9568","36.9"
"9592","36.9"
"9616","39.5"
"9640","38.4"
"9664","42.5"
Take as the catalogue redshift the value 0.662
